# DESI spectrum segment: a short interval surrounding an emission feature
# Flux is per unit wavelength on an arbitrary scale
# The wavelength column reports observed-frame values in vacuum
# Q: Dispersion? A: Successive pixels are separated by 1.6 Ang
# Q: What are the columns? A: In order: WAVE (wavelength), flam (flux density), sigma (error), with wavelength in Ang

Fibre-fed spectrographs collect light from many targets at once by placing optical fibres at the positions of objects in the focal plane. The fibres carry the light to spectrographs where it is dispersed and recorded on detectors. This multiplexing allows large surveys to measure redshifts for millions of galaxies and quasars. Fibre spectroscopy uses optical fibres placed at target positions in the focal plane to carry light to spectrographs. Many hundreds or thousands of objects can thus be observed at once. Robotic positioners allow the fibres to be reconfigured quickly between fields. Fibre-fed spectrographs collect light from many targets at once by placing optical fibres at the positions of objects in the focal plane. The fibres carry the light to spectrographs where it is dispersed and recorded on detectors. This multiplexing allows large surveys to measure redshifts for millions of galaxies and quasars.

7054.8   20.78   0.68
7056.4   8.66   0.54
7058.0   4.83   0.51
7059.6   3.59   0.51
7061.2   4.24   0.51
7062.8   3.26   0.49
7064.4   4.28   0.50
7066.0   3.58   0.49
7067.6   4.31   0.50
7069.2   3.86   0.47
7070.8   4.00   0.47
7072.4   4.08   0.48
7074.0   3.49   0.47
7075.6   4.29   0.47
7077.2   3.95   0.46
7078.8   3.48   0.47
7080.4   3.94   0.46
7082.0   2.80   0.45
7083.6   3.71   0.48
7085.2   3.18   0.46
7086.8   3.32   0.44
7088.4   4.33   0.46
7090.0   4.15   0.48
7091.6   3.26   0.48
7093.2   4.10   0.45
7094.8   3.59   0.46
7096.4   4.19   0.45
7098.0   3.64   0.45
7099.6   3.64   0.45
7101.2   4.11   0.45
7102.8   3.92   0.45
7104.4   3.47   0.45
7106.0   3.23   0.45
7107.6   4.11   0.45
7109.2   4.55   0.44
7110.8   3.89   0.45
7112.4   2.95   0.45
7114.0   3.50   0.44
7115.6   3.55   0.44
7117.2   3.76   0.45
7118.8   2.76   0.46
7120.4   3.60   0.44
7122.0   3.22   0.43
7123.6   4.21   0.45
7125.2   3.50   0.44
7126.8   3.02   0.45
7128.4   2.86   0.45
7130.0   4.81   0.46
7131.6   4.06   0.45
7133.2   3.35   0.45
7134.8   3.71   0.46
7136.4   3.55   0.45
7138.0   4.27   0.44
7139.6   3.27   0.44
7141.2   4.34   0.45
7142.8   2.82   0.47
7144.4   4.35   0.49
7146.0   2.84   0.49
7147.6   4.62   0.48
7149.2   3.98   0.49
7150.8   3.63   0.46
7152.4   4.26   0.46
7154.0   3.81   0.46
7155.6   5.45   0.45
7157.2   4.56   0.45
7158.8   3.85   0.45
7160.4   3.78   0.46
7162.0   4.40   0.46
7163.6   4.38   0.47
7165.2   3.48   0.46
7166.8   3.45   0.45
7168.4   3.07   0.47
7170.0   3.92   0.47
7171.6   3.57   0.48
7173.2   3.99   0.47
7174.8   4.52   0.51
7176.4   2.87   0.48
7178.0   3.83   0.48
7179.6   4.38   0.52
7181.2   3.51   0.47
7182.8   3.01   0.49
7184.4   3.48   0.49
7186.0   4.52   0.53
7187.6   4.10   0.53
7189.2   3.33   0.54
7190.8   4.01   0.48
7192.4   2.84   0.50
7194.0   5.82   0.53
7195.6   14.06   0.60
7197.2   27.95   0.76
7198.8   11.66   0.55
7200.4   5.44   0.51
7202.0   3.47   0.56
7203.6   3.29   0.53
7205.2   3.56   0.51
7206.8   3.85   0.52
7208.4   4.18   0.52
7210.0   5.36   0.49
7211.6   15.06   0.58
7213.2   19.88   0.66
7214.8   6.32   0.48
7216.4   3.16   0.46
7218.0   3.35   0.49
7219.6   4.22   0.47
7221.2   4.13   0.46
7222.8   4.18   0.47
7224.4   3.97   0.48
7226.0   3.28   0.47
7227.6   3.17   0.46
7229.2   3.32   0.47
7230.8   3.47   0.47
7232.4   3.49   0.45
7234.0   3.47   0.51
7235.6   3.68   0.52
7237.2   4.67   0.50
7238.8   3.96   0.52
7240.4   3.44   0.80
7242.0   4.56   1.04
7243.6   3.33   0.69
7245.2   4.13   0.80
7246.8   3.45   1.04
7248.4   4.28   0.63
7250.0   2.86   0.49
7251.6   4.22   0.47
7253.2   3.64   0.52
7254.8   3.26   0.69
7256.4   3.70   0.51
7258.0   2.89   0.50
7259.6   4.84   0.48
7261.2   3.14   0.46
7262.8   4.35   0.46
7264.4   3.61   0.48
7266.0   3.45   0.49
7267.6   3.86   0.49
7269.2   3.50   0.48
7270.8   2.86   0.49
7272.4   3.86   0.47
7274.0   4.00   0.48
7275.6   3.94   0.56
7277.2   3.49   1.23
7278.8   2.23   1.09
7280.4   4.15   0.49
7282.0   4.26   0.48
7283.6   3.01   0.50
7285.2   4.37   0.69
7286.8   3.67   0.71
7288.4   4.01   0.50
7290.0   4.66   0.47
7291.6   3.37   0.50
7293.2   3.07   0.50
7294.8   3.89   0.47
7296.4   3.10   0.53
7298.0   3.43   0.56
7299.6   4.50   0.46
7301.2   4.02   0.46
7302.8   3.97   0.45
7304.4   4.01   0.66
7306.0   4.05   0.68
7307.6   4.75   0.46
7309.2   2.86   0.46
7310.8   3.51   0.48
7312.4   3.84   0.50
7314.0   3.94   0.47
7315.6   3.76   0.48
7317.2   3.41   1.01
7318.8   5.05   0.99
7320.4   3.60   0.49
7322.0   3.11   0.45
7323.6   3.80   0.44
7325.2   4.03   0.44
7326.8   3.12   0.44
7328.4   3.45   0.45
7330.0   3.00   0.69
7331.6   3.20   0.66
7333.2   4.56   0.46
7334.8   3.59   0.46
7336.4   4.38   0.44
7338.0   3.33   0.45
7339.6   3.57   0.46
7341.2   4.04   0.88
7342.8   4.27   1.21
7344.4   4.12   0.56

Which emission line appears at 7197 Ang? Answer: [S II]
